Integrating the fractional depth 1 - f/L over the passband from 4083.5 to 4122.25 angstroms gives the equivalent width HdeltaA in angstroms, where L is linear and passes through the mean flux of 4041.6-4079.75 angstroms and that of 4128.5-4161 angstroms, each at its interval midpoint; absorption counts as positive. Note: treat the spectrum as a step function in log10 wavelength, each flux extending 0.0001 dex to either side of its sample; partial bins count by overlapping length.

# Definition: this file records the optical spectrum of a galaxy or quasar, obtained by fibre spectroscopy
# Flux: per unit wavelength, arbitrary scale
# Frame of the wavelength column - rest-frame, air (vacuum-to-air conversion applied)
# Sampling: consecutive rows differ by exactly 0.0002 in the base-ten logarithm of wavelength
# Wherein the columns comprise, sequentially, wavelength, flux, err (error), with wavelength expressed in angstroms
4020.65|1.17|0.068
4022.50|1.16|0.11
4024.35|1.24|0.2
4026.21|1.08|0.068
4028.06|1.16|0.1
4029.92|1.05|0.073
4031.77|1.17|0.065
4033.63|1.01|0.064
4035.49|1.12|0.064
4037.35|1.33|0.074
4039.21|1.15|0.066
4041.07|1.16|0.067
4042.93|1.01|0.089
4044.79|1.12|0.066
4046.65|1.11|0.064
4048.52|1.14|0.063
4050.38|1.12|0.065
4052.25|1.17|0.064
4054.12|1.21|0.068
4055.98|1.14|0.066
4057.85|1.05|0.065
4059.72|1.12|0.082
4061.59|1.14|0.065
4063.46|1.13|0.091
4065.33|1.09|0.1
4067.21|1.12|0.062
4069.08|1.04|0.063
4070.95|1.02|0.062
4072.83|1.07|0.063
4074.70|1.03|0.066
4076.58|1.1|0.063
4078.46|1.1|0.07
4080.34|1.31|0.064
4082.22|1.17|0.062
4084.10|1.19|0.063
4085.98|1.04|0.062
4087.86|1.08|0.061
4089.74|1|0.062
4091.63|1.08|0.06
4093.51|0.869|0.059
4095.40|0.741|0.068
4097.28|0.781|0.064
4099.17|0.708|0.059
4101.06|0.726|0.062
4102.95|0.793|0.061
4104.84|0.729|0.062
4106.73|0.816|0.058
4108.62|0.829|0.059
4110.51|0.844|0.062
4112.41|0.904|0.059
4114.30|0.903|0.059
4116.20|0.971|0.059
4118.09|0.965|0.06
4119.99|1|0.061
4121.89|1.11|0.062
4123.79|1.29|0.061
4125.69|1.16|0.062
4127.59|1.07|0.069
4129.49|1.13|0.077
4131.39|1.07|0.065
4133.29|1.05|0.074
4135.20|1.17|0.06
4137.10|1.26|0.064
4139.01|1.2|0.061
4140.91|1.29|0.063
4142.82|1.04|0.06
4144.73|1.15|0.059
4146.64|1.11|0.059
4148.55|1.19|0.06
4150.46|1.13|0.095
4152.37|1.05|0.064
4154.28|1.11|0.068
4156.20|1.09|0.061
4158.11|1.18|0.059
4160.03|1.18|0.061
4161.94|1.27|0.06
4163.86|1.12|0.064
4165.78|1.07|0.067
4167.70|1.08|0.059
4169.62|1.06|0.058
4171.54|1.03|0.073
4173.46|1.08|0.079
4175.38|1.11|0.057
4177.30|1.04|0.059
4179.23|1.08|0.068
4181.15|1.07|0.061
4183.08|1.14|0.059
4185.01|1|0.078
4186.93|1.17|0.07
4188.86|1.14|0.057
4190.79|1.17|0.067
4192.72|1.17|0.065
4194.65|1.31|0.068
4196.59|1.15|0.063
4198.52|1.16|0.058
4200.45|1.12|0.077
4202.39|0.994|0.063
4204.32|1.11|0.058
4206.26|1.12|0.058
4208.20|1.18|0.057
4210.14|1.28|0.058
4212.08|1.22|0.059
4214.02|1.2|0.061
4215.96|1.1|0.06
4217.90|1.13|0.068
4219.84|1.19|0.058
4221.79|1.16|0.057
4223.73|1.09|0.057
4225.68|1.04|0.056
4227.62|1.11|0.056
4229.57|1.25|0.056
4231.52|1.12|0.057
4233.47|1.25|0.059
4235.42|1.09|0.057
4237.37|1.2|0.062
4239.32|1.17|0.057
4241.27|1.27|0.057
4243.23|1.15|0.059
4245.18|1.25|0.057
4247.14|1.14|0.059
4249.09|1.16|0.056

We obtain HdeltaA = 7.6 angstroms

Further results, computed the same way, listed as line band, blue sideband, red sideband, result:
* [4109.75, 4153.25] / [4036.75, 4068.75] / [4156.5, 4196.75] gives 1.4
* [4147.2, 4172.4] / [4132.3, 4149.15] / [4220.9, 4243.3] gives 0.9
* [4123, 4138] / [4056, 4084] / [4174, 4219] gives -0.3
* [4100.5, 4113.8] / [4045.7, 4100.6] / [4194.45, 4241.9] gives 3.3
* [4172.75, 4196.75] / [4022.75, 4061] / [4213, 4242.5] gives 0.6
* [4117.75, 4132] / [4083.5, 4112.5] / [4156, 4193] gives -2.2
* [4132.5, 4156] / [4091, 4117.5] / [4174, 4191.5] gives -4.3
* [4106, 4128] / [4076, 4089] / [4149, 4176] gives 2.7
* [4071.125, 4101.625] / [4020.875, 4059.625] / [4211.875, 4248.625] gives 3.7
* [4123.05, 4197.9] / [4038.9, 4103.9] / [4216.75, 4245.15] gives -1.4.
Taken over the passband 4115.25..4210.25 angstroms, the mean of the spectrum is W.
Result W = 1.12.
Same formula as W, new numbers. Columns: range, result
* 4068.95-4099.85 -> 1.02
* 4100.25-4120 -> 0.856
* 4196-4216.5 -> 1.15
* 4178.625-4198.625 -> 1.14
